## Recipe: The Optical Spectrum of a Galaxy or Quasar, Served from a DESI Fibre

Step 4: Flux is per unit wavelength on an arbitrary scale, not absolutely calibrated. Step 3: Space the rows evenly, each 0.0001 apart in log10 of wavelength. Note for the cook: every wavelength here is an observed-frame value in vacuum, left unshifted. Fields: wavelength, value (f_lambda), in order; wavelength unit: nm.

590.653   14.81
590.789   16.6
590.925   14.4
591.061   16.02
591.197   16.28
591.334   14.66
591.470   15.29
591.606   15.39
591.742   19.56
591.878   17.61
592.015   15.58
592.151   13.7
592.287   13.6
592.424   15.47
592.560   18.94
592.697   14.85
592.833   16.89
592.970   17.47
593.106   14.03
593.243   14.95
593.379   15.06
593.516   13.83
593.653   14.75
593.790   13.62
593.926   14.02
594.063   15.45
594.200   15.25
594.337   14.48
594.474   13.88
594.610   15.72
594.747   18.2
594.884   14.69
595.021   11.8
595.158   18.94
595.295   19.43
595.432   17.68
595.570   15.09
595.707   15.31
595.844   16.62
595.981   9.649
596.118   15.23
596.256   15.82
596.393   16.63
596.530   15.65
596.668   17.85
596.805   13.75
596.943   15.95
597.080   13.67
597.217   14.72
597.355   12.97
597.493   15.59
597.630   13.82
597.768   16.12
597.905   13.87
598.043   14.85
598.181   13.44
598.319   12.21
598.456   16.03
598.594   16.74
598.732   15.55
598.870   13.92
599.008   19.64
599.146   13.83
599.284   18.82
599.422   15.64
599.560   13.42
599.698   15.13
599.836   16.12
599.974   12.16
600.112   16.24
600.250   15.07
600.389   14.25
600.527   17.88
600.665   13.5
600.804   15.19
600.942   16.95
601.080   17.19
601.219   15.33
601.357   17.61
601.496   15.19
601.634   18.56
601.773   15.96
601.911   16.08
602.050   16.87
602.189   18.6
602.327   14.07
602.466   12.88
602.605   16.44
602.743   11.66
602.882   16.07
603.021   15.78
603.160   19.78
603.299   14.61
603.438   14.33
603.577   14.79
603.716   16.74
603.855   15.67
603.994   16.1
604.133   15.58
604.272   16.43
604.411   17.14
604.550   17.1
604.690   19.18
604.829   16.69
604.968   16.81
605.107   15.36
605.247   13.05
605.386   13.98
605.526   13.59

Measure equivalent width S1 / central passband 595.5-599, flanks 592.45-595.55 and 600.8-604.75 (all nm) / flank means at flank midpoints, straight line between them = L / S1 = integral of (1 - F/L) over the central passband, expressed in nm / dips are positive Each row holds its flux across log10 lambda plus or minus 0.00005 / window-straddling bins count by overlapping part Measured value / 0.20 nm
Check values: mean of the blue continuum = 15.6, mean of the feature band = 14.9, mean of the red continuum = 16.1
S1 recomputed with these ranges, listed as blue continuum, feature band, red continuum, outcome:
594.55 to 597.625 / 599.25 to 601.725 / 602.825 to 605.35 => 0.01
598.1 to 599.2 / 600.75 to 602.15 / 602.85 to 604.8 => -0.06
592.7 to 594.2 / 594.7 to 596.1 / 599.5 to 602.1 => -0.04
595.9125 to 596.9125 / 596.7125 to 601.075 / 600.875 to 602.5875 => 0.13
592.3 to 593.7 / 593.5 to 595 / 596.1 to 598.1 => 0.06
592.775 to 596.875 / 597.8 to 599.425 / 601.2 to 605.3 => 0.03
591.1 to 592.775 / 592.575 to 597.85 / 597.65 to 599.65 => 0.11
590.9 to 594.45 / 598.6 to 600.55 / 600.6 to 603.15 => 0.03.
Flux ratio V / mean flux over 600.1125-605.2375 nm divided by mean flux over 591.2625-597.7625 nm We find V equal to 1.04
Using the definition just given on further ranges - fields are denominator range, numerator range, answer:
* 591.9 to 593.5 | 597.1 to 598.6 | 0.93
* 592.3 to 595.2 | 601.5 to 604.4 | 1.04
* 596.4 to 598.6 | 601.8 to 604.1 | 1.06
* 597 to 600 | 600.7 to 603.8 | 1.06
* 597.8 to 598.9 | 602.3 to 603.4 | 1.04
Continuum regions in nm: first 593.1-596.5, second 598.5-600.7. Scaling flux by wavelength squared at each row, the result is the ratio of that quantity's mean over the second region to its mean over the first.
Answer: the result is 1.0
